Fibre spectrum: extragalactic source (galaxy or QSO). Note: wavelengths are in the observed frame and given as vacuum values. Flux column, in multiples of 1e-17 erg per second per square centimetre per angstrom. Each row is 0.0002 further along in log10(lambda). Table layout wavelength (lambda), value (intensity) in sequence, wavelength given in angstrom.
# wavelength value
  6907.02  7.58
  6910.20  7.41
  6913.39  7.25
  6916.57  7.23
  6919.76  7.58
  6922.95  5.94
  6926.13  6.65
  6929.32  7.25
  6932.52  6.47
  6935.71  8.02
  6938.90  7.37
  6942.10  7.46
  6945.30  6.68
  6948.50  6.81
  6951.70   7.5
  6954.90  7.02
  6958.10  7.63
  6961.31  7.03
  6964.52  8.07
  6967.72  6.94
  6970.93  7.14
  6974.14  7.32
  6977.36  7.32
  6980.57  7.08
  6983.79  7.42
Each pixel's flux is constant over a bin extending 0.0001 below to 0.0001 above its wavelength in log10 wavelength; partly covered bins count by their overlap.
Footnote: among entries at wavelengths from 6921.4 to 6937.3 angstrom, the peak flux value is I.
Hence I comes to 8.02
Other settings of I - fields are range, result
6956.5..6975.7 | 8.07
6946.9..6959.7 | 7.63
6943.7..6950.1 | 6.81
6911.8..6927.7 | 7.58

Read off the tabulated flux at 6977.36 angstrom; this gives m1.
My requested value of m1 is 7.32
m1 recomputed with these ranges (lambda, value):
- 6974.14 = 7.32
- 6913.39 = 7.25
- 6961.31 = 7.03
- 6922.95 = 5.94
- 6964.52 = 8.07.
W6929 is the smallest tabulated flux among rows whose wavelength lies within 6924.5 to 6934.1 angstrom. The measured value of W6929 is 6.47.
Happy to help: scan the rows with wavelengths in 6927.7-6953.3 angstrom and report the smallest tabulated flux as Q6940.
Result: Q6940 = 6.47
